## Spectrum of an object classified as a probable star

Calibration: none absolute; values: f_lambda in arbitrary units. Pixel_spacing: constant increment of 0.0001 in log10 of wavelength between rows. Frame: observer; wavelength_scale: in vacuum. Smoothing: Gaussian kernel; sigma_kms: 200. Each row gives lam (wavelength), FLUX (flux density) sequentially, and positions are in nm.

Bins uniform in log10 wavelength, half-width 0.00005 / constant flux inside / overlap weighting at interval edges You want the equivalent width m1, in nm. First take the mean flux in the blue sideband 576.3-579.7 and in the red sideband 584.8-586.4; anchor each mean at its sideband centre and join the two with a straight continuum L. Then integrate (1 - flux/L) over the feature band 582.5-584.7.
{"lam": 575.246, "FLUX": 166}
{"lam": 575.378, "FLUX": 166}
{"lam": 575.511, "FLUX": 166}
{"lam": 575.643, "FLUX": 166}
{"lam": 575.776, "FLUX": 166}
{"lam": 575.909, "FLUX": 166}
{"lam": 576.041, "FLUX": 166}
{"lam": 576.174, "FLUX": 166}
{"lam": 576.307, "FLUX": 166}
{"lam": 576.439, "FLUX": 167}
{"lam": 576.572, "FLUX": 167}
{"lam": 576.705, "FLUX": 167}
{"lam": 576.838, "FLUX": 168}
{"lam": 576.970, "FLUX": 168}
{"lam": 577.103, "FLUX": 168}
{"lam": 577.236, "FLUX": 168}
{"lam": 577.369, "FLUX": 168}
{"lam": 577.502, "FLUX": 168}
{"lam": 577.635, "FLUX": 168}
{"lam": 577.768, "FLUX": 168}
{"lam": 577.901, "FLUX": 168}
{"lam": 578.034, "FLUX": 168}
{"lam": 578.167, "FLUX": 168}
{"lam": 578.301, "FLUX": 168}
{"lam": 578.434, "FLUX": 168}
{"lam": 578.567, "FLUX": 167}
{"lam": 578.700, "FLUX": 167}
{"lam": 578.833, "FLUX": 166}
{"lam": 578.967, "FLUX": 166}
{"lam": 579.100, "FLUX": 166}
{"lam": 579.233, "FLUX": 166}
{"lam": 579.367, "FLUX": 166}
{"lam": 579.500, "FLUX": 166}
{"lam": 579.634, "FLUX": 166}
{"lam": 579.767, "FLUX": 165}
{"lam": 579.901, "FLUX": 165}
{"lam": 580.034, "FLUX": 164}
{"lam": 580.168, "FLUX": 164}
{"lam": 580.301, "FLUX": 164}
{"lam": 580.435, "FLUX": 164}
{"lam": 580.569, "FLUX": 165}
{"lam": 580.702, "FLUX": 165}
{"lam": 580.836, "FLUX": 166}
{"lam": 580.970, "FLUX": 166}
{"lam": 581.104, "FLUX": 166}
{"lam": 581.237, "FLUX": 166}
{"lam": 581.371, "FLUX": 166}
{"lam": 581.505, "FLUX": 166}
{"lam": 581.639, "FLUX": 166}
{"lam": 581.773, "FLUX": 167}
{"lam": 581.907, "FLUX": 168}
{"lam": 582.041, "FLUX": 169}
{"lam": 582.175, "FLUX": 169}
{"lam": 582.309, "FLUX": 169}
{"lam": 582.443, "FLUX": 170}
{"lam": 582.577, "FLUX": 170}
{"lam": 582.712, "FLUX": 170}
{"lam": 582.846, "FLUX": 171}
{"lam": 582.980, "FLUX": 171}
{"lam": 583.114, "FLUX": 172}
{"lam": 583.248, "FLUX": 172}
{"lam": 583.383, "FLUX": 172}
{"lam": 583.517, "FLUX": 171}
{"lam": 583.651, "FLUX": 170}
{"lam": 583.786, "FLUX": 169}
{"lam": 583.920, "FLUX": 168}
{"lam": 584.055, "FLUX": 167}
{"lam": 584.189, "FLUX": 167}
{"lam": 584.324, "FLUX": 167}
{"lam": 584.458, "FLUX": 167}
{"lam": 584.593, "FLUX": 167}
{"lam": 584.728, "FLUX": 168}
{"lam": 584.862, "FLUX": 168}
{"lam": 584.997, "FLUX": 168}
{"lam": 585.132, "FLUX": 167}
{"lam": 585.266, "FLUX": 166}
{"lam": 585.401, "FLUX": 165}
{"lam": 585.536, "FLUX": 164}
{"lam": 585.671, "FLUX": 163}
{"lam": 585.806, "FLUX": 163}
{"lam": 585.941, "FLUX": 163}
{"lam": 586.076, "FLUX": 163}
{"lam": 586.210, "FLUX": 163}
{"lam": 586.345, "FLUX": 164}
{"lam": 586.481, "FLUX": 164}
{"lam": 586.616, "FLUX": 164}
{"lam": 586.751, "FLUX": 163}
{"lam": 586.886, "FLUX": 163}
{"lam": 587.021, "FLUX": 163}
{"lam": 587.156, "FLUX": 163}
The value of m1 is -0.05 nm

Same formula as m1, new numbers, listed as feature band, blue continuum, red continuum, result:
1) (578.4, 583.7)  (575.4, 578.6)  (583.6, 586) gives -0.02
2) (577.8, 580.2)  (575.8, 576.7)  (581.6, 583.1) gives 0.02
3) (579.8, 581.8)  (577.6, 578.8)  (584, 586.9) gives 0.02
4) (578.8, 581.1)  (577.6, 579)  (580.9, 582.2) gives 0.03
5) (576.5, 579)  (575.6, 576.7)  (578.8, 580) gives -0.02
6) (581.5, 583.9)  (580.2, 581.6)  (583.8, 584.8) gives -0.05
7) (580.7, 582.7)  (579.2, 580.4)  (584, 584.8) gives -0.02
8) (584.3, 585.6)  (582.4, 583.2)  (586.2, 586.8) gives 0.00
